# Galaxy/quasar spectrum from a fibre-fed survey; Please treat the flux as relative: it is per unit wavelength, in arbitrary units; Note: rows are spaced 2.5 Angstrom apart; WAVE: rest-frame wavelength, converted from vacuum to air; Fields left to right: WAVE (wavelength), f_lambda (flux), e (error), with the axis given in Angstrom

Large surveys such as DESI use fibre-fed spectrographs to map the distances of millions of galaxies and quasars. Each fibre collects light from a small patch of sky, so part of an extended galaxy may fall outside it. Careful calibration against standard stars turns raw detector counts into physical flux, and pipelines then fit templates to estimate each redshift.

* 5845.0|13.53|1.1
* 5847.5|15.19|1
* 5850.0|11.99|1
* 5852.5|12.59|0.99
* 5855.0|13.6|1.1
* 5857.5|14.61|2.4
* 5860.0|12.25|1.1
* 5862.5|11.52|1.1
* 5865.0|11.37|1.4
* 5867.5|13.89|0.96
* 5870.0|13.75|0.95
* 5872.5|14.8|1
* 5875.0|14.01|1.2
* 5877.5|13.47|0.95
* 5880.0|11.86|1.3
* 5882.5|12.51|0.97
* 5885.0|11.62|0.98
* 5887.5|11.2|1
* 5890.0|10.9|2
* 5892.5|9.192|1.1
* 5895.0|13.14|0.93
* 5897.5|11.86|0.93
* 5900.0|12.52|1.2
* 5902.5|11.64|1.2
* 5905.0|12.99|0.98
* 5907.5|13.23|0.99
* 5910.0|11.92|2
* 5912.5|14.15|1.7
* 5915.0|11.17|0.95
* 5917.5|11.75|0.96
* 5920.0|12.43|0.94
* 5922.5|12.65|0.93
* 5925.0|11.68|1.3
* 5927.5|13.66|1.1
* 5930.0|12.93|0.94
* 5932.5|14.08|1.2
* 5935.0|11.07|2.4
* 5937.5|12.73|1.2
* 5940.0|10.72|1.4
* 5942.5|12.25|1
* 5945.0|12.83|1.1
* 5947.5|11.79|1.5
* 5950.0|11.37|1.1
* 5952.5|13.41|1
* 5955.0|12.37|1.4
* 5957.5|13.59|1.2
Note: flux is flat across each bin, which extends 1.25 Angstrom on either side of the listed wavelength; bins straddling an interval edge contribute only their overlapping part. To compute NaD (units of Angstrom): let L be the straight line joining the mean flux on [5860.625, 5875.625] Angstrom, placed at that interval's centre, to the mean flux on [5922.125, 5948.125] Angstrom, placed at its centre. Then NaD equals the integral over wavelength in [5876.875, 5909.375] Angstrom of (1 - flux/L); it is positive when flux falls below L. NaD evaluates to 2.2 Angstrom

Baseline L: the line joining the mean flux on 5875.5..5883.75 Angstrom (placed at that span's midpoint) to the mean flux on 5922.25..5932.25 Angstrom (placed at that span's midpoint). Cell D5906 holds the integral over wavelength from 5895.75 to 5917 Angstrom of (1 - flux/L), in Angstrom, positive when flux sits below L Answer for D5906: 0.6 Angstrom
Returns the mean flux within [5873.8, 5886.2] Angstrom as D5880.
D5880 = 12.7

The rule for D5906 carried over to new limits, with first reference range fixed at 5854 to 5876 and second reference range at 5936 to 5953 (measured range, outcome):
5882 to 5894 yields 1.8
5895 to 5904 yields 0.4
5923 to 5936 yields -0.4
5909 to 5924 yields 0.2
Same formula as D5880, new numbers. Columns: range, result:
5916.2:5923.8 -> 12.3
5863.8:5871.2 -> 13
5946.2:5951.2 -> 11.6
